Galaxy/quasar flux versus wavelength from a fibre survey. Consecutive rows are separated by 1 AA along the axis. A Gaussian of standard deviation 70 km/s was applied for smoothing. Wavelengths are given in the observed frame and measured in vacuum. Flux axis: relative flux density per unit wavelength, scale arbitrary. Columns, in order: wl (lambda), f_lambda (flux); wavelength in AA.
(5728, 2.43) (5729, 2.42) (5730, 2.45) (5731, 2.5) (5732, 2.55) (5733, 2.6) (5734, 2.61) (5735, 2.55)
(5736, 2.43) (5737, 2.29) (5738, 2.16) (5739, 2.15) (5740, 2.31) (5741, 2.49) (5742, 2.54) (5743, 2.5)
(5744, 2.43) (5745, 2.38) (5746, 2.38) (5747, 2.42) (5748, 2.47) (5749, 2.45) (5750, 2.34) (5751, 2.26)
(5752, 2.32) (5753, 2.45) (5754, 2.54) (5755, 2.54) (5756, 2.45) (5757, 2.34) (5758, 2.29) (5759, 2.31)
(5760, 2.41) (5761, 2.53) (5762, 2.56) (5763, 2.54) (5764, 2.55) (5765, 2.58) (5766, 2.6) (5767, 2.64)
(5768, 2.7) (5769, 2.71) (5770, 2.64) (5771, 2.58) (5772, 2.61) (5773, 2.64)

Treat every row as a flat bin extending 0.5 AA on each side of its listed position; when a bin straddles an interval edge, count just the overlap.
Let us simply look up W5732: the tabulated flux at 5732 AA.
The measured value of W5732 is 2.55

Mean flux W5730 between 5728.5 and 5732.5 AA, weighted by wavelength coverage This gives 2.48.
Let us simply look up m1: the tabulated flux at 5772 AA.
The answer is 2.61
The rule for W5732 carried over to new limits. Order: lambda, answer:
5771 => 2.58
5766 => 2.6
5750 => 2.34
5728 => 2.43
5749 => 2.45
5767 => 2.64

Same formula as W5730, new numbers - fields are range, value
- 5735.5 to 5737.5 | 2.36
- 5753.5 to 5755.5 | 2.54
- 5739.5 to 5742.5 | 2.45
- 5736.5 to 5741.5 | 2.28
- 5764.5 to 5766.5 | 2.59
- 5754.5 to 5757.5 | 2.44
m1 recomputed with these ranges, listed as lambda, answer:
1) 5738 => 2.16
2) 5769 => 2.71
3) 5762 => 2.56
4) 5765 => 2.58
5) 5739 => 2.15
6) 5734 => 2.61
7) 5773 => 2.64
